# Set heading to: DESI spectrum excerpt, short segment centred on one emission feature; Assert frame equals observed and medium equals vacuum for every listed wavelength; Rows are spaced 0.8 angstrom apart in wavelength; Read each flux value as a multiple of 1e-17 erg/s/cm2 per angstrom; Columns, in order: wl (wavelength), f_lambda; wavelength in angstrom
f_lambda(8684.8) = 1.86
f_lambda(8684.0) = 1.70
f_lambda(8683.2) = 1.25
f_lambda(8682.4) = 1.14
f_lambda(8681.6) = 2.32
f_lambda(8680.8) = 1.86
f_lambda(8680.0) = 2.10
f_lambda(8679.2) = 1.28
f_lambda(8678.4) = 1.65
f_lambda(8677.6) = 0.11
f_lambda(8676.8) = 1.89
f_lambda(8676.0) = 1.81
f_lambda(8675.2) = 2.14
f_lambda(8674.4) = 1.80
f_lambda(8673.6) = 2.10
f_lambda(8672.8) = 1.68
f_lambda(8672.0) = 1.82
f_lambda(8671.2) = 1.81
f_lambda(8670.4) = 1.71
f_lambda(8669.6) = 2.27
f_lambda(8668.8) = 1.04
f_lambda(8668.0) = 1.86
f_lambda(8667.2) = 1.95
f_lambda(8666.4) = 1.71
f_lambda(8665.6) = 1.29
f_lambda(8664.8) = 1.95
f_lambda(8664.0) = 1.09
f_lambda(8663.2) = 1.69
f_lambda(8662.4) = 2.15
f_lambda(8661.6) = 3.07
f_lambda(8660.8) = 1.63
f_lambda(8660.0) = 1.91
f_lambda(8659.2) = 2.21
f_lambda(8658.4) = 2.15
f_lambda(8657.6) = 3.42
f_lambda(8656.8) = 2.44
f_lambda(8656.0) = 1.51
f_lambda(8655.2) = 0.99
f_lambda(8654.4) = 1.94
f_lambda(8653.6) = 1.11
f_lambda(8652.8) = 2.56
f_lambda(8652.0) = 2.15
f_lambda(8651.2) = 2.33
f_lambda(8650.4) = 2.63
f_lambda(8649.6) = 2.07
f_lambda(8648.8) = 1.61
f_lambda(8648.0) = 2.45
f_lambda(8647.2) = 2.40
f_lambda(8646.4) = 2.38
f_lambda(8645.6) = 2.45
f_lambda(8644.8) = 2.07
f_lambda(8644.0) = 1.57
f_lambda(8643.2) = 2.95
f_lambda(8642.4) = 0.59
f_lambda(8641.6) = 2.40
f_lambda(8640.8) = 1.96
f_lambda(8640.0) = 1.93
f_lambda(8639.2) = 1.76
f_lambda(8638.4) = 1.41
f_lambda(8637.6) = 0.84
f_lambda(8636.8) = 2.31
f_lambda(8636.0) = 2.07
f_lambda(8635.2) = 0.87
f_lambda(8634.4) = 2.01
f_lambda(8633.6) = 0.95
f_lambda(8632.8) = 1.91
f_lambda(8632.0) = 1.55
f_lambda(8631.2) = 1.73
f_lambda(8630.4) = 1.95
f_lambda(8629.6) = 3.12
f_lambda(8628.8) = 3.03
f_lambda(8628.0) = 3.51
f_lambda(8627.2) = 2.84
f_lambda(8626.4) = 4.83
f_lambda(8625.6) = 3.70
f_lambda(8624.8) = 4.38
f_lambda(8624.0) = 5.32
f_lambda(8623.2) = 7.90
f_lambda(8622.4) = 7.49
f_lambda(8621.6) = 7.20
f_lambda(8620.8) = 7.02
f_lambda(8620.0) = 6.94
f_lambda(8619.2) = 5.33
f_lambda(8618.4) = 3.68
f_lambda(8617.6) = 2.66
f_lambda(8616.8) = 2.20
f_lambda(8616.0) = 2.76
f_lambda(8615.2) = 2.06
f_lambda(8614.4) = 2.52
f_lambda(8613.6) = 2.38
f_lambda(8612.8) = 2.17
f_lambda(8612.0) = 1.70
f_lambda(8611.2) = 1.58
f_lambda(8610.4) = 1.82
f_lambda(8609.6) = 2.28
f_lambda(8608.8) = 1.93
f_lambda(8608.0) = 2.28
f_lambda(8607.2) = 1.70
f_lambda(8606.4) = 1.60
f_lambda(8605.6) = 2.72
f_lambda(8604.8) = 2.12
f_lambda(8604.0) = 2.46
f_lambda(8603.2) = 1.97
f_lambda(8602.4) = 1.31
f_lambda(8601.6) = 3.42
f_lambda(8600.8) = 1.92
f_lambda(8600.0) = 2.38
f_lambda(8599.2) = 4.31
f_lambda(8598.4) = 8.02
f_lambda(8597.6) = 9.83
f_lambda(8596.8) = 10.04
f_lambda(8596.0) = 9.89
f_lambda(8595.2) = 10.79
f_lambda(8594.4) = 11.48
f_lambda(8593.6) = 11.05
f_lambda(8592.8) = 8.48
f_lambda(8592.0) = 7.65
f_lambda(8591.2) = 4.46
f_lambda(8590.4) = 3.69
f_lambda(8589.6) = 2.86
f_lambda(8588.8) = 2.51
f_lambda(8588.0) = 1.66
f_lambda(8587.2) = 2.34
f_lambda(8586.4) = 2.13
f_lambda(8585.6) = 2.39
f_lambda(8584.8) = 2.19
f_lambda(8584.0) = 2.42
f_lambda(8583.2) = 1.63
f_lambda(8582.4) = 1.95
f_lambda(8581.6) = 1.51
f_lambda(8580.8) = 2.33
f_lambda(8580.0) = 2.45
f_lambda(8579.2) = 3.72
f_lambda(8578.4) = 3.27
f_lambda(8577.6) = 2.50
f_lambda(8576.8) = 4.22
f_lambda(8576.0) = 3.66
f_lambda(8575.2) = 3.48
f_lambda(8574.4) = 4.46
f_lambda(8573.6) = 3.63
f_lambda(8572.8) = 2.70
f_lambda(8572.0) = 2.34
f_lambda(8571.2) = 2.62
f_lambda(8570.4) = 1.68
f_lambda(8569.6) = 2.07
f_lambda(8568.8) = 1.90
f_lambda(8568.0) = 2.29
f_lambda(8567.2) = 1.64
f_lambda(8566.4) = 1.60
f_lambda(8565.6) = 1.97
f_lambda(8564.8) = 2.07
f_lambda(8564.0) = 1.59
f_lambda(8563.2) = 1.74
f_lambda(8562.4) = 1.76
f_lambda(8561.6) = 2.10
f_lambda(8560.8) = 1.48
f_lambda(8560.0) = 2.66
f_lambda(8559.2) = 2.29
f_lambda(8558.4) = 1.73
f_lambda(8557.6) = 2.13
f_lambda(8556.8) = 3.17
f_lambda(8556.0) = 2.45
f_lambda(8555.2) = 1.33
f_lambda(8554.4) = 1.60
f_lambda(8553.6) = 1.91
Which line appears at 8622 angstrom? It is [N II]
